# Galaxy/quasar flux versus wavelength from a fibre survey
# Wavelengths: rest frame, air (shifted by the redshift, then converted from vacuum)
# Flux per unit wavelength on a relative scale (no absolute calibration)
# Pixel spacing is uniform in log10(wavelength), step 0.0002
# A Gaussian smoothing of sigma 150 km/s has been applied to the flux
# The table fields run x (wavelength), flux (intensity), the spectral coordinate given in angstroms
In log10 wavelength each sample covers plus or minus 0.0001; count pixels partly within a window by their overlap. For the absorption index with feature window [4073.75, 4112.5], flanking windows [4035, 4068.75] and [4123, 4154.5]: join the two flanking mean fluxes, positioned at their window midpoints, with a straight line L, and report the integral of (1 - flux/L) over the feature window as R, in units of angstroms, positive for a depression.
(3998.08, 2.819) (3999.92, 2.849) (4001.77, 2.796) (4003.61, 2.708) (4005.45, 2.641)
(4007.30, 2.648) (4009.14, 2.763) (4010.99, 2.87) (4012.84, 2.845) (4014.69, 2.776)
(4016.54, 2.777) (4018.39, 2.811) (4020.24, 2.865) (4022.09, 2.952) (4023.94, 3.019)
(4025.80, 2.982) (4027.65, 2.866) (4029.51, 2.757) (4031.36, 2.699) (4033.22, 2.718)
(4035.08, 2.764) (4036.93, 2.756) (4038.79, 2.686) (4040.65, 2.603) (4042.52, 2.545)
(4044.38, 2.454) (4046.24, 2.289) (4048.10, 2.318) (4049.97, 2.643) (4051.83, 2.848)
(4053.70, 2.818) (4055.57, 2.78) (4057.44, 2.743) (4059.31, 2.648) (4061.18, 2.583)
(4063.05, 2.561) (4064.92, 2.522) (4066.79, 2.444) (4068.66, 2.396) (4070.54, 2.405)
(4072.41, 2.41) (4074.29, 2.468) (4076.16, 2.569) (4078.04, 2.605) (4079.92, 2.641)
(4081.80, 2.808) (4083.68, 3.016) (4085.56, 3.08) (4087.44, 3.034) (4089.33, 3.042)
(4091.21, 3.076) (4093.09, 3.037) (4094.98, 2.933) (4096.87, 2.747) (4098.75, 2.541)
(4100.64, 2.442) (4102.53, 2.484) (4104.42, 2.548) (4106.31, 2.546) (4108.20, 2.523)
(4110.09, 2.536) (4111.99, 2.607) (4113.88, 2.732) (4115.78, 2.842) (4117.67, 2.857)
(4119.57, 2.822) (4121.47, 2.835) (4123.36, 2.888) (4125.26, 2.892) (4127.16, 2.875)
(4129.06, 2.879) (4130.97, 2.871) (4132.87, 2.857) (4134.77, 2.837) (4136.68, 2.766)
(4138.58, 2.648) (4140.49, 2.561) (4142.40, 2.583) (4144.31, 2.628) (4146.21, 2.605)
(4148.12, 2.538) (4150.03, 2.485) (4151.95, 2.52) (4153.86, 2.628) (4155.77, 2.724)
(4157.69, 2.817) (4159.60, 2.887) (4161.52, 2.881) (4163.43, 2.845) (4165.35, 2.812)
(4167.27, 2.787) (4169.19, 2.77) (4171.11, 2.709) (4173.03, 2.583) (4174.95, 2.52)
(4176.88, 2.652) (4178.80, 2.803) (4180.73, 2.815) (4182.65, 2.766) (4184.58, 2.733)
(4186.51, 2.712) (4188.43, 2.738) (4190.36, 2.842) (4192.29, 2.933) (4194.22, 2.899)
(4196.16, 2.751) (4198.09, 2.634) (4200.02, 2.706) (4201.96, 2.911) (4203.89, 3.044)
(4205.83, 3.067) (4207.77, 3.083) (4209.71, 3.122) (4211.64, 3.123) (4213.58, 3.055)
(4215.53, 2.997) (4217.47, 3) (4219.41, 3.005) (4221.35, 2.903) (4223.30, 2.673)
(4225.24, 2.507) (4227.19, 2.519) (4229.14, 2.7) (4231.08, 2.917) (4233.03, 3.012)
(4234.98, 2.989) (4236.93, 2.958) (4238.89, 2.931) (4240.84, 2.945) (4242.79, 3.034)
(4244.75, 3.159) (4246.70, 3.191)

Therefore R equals -1.18 angstroms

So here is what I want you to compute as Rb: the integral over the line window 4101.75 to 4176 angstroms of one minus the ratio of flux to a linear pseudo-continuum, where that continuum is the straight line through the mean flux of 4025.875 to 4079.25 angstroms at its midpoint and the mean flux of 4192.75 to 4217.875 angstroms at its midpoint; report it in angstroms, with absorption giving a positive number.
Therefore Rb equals 2.4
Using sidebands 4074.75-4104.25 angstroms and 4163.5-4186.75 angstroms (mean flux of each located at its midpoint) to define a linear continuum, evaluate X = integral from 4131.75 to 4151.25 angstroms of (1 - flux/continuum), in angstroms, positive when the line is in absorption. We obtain 0.72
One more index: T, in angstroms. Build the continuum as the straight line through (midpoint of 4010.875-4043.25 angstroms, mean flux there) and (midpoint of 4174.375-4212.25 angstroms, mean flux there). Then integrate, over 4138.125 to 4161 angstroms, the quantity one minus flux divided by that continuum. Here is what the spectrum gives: 1.54 angstroms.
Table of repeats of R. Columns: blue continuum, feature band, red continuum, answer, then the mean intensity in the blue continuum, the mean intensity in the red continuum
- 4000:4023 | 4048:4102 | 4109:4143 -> 1.6 angstroms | 2.79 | 2.77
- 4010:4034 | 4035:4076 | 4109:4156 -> 3.4 angstroms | 2.84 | 2.72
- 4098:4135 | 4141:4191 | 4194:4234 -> 1.8 angstroms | 2.72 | 2.89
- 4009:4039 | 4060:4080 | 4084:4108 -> 2.1 angstroms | 2.82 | 2.79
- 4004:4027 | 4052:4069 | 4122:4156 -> 1.0 angstroms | 2.83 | 2.71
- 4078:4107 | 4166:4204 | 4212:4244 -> 1.3 angstroms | 2.79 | 2.89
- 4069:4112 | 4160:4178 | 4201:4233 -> 0.6 angstroms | 2.7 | 2.92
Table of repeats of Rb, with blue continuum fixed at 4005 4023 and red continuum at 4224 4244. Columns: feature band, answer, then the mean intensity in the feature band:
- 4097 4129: 1.47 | 2.69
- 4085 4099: -0.67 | 2.95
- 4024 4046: 0.73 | 2.71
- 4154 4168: 0.11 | 2.81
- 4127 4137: -0.08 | 2.85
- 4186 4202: 0.31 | 2.79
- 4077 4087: -0.08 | 2.84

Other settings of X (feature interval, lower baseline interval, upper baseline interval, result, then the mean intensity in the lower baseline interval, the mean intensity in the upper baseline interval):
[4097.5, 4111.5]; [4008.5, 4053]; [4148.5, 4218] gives 1.2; 2.73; 2.81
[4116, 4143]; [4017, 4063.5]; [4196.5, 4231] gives 0.0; 2.71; 2.88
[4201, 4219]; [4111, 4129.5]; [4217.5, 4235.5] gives -1.5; 2.82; 2.81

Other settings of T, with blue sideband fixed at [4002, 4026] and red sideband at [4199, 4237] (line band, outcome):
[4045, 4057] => 0.91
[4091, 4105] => 0.70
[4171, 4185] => 0.96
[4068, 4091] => 1.00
